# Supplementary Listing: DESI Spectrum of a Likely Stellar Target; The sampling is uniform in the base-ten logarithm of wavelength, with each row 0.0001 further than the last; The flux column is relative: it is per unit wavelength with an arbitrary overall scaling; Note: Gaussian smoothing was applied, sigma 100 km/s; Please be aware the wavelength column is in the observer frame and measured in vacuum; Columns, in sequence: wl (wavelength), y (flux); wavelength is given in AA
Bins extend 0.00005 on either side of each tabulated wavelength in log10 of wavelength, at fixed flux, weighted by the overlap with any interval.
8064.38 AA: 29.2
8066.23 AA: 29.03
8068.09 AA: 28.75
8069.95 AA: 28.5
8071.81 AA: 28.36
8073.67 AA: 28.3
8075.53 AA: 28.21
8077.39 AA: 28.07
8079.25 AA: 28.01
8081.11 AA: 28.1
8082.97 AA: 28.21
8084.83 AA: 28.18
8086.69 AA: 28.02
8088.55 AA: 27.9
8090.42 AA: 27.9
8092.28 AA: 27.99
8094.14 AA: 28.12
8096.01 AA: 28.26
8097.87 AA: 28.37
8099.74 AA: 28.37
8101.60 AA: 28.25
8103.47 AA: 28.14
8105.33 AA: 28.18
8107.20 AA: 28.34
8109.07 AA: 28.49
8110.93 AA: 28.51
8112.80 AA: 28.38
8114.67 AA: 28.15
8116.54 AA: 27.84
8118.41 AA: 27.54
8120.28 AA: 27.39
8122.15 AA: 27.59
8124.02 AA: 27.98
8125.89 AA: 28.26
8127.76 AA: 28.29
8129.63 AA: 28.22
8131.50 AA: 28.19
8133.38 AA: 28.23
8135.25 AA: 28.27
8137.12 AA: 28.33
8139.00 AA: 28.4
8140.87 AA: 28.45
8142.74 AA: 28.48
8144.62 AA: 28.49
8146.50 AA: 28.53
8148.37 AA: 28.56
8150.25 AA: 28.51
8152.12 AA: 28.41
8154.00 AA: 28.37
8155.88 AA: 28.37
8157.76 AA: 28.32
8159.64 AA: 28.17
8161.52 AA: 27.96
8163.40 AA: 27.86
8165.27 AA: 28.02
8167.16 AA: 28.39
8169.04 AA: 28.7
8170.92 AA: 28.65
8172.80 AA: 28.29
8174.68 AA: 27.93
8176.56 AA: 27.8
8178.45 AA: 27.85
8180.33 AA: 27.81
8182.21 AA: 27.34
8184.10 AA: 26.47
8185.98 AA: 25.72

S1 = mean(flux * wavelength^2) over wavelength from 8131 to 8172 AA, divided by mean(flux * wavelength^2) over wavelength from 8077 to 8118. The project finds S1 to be 1.0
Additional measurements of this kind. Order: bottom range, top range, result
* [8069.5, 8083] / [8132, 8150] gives 1.02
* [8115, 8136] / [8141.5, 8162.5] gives 1.02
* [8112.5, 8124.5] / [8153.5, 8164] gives 1.02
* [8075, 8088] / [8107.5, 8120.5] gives 1.01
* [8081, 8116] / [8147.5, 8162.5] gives 1.02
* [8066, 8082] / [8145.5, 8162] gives 1.02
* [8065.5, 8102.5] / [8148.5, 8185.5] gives 1.01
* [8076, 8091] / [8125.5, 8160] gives 1.03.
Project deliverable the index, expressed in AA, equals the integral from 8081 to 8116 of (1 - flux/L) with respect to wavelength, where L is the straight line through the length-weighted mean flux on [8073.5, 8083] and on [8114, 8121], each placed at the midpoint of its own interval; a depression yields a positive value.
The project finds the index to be -0.4 AA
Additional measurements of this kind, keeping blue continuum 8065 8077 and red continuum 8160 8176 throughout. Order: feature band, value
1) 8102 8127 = 0.3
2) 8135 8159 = -0.1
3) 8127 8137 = 0.0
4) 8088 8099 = 0.1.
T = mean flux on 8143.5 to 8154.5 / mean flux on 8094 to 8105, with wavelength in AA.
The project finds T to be 1.01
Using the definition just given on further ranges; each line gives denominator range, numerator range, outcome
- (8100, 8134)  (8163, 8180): 1.00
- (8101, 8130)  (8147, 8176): 1.01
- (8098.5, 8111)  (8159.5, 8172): 1.00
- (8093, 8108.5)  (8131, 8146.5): 1.00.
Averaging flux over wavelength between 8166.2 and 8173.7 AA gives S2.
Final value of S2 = 28.5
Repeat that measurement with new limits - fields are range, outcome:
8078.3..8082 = 28.1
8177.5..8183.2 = 27.6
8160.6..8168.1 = 28.1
